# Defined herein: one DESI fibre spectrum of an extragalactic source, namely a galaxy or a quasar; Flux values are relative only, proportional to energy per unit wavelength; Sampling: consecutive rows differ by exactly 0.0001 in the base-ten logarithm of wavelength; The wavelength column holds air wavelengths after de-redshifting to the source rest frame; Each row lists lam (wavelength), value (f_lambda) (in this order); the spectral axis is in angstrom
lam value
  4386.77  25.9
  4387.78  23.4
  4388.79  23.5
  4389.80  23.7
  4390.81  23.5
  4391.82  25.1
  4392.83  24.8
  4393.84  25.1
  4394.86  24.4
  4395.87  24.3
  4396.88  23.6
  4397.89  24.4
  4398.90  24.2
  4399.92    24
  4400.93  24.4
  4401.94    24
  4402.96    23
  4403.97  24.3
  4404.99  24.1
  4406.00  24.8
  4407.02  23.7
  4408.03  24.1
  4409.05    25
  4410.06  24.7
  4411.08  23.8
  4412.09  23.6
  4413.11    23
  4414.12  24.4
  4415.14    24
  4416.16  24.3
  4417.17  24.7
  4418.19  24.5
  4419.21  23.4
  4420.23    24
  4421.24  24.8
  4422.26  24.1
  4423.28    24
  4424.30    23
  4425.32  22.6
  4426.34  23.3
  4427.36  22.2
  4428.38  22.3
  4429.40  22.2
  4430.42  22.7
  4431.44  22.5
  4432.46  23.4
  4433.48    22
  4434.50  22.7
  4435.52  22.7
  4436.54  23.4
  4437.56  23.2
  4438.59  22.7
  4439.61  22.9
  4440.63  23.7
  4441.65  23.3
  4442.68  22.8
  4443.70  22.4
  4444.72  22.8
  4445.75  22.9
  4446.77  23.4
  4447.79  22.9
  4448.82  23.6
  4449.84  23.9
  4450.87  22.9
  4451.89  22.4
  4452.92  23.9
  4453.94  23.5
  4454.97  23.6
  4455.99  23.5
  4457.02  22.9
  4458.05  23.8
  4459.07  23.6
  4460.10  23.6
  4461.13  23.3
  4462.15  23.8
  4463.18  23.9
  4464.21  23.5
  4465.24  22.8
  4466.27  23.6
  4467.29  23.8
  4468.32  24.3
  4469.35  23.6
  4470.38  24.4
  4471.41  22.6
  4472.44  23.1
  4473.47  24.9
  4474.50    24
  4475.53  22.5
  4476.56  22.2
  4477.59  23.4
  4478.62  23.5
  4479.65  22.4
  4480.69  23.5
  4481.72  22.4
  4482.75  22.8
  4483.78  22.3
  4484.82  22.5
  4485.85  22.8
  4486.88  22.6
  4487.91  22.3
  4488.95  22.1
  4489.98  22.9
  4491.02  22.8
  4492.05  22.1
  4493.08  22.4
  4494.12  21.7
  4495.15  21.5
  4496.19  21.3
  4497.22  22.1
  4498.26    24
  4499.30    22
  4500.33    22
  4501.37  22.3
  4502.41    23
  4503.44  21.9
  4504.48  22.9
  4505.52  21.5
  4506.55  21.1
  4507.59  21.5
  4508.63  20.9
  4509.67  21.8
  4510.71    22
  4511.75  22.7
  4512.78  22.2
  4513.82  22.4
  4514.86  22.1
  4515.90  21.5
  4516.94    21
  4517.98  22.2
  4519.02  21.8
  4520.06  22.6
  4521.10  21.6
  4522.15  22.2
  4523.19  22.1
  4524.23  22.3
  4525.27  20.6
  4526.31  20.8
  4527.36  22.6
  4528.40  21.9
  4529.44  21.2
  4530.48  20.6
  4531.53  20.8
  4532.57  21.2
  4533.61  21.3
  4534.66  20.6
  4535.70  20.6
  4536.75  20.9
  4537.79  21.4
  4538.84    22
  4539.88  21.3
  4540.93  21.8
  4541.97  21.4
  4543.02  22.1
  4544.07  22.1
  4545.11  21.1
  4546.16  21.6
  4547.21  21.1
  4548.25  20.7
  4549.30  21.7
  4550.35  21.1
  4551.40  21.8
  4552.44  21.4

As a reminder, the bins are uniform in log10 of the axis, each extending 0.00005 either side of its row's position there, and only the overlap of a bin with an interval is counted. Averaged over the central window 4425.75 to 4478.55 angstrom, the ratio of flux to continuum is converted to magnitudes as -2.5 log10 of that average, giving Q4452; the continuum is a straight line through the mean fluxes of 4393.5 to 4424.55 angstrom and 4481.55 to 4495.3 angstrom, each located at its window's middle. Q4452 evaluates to -0.001 mag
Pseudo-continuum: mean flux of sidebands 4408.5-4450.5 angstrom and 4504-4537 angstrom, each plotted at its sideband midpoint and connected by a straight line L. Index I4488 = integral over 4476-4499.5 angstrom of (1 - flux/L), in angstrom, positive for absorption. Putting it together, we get -0.3 angstrom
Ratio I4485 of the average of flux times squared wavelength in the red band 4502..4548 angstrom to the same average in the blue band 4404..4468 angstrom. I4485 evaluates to 0.96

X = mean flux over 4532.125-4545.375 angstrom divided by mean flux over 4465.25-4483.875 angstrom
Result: 0.9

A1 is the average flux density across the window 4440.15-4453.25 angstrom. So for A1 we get 23.1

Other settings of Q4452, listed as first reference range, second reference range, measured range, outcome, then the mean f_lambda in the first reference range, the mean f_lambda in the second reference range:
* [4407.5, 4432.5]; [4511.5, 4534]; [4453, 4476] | -0.04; 23.6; 21.7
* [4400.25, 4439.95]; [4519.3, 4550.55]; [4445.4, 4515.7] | -0.02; 23.6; 21.4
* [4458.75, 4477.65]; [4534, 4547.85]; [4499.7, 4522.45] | 0.01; 23.5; 21.4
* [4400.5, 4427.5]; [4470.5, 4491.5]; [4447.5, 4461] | 0.00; 23.9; 22.9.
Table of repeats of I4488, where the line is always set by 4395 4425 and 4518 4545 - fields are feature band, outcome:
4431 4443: 0.3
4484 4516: 0.0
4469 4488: -0.4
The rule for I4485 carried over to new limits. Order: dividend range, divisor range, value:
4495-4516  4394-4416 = 0.96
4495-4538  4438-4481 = 0.96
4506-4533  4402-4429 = 0.95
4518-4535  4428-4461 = 0.97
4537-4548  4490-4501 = 0.99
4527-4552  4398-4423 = 0.94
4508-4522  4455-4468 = 0.95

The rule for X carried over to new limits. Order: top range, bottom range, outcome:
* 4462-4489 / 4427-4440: 1.02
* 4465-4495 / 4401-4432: 0.97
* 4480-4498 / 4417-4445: 0.97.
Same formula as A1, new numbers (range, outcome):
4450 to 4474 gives 23.5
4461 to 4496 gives 23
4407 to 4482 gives 23.4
